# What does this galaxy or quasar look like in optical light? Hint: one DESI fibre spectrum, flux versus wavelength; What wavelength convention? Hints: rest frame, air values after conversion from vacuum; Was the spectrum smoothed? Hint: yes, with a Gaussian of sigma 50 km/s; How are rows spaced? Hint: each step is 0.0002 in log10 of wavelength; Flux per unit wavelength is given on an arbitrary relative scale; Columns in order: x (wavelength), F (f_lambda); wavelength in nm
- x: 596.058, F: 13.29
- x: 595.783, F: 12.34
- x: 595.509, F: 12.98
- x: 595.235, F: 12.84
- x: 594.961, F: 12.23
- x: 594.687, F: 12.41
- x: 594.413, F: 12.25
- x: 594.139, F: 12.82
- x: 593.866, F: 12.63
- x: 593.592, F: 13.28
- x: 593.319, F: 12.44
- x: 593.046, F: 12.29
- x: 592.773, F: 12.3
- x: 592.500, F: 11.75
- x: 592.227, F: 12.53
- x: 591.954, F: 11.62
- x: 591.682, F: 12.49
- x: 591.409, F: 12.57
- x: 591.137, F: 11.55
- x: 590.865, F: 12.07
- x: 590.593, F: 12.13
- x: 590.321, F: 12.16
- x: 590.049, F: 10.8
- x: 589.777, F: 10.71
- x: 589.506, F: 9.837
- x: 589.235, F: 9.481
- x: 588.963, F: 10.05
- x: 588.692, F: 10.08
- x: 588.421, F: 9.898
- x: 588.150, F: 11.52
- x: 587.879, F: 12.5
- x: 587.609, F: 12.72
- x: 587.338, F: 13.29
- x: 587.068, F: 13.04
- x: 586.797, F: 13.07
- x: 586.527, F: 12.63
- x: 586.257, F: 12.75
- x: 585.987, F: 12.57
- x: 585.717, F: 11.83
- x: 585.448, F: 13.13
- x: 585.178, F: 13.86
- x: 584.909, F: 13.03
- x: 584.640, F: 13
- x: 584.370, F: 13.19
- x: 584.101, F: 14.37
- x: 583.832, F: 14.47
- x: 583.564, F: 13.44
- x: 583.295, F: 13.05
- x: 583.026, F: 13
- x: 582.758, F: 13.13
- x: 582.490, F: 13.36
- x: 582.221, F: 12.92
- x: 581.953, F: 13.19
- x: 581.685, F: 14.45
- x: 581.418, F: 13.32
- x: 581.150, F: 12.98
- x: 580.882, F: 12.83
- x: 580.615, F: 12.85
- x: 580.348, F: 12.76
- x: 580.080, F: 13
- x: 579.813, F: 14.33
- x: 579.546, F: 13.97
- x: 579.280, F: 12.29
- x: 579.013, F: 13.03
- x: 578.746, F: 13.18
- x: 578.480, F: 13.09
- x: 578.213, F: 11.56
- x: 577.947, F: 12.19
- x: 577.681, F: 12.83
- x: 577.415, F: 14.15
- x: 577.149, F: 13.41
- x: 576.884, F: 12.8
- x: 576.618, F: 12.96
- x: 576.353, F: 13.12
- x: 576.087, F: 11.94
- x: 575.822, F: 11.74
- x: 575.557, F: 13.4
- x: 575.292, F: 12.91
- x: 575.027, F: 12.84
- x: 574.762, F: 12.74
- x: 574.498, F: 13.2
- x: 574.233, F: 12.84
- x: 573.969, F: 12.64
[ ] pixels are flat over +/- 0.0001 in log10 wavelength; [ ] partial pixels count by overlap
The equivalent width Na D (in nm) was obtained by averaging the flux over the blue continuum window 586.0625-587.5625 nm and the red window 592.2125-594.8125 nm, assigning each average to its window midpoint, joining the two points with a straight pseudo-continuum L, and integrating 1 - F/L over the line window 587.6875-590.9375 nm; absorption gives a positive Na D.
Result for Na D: 0.46 nm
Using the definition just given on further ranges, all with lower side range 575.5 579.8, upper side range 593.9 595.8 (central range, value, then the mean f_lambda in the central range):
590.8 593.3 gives 0.095 nm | 12.1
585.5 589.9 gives 0.365 nm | 11.7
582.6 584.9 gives -0.118 nm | 13.4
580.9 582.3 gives -0.058 nm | 13.3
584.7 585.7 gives -0.030 nm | 13.1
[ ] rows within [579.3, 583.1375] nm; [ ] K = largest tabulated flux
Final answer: 14.45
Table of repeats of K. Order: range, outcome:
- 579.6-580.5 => 14.33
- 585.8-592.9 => 13.29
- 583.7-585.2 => 14.47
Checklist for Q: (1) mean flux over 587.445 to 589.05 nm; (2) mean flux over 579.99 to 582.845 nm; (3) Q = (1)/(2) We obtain 0.85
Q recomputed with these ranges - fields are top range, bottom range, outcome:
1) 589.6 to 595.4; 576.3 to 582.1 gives 0.93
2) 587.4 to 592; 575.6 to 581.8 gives 0.87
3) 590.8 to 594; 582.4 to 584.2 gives 0.91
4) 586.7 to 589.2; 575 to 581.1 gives 0.90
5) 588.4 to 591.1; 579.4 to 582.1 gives 0.81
